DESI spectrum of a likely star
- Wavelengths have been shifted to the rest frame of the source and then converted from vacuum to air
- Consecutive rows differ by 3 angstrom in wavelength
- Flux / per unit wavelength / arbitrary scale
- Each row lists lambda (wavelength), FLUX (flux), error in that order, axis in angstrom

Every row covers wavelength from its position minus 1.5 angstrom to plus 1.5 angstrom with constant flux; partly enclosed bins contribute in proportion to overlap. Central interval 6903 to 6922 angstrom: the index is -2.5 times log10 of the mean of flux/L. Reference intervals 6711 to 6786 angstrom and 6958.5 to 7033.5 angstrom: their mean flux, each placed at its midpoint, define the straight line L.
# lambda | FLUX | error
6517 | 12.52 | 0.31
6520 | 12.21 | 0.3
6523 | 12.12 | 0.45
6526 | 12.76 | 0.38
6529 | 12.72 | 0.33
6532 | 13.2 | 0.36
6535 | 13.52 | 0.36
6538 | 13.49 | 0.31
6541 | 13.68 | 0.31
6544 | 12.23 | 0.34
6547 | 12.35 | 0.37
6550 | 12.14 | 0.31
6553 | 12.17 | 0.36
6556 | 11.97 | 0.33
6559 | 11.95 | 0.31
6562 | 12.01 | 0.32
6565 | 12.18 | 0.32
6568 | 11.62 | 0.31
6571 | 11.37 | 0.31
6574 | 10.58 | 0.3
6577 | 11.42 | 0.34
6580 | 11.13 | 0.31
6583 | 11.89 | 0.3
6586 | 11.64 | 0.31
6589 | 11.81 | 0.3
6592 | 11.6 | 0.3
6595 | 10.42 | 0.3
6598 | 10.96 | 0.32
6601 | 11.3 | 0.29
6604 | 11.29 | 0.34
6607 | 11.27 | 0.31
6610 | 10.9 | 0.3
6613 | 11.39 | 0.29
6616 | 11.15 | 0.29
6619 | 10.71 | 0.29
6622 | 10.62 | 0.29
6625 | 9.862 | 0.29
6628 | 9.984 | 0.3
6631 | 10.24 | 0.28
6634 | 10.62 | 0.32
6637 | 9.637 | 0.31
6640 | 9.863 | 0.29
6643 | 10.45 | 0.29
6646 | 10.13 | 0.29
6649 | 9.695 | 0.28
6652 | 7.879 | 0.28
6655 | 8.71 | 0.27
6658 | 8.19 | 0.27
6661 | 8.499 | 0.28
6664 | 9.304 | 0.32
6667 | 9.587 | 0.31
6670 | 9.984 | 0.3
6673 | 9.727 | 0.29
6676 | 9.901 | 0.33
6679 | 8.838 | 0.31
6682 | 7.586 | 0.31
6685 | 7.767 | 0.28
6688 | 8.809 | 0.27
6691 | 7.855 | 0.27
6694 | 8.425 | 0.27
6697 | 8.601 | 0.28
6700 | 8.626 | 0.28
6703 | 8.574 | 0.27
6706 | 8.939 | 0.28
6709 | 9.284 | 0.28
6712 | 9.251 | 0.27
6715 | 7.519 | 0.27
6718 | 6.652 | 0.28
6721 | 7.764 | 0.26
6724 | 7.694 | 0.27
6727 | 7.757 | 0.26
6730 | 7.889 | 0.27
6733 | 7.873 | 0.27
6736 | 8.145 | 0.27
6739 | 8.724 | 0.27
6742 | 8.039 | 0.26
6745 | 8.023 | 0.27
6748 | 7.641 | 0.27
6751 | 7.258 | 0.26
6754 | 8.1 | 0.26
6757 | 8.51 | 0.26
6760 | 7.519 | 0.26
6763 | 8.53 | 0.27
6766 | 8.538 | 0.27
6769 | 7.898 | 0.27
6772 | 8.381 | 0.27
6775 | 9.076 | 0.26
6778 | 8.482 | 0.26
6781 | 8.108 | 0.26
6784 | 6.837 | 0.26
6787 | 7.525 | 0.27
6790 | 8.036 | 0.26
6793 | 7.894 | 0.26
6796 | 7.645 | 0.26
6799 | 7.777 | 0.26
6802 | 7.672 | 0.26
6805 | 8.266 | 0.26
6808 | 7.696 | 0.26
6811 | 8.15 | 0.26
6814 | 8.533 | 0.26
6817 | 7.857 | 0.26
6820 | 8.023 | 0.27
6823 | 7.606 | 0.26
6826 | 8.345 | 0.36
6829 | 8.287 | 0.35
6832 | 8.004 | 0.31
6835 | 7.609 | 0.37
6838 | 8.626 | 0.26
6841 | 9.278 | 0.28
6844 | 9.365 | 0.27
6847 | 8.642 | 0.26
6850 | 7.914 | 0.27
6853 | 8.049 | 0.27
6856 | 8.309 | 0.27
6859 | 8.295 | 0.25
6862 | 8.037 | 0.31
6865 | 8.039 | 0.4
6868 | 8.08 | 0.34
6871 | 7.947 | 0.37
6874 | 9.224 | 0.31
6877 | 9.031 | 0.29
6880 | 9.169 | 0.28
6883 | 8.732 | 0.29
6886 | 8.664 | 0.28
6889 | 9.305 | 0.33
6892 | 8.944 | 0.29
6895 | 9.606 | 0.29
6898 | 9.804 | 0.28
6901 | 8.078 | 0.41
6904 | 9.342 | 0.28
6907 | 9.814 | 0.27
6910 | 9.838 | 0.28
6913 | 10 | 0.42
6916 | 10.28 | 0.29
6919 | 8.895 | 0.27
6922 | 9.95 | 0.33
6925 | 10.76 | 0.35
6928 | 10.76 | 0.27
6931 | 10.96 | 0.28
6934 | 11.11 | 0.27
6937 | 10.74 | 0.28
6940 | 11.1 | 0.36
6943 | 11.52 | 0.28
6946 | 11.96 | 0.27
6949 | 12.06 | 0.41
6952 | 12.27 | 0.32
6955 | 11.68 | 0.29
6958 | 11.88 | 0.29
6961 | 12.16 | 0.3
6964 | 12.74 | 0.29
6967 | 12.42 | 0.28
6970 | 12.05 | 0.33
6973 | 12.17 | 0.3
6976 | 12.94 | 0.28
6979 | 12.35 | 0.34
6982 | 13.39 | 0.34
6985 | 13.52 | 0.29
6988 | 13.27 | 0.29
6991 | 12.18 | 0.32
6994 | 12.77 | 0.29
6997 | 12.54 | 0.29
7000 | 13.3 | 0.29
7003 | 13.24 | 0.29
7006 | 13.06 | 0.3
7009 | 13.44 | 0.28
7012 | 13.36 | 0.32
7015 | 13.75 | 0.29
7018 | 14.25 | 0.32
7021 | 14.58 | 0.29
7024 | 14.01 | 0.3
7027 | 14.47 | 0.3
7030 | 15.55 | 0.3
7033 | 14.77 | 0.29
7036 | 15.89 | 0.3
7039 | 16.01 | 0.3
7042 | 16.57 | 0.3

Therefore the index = 0.18 mag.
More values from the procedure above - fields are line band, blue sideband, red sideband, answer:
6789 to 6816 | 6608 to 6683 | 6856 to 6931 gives 0.18 mag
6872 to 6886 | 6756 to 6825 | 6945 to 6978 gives 0.14 mag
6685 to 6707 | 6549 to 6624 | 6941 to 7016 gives 0.35 mag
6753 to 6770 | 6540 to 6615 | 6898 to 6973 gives 0.35 mag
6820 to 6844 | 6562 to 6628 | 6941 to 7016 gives 0.41 mag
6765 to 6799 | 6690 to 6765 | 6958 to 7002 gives 0.14 mag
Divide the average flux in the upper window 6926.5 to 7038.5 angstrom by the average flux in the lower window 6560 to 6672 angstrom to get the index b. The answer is 1.22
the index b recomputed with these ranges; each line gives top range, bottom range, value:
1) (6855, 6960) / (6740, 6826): 1.23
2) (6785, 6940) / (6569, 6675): 0.85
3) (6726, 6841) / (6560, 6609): 0.70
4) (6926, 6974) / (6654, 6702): 1.33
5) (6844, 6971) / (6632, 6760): 1.15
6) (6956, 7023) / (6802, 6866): 1.58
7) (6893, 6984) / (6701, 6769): 1.37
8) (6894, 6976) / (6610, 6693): 1.15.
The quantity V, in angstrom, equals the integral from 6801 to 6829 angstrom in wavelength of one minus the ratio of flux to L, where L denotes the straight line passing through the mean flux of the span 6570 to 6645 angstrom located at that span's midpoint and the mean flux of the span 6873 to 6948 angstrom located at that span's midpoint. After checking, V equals 6.0 angstrom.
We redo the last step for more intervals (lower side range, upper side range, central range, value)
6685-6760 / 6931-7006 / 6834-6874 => 7.7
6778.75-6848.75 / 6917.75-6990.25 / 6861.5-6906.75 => 5.0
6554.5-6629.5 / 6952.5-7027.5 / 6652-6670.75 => 4.3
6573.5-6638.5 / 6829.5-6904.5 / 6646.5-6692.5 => 6.8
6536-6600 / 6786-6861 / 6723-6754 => 4.8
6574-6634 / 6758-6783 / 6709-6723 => 1.9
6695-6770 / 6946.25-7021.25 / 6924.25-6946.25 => 1.5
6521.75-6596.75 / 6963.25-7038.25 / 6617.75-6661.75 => 9.4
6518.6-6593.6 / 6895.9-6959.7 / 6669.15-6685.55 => 3.7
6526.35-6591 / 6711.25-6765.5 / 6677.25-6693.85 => 1.7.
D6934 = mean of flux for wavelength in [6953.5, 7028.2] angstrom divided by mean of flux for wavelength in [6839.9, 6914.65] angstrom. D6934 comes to 1.47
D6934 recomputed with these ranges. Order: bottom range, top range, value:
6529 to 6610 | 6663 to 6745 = 0.71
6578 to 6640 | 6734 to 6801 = 0.74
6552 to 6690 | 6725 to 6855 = 0.78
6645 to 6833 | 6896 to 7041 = 1.48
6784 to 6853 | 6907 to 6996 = 1.44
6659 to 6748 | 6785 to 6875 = 0.96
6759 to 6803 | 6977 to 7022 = 1.66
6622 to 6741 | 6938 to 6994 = 1.39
